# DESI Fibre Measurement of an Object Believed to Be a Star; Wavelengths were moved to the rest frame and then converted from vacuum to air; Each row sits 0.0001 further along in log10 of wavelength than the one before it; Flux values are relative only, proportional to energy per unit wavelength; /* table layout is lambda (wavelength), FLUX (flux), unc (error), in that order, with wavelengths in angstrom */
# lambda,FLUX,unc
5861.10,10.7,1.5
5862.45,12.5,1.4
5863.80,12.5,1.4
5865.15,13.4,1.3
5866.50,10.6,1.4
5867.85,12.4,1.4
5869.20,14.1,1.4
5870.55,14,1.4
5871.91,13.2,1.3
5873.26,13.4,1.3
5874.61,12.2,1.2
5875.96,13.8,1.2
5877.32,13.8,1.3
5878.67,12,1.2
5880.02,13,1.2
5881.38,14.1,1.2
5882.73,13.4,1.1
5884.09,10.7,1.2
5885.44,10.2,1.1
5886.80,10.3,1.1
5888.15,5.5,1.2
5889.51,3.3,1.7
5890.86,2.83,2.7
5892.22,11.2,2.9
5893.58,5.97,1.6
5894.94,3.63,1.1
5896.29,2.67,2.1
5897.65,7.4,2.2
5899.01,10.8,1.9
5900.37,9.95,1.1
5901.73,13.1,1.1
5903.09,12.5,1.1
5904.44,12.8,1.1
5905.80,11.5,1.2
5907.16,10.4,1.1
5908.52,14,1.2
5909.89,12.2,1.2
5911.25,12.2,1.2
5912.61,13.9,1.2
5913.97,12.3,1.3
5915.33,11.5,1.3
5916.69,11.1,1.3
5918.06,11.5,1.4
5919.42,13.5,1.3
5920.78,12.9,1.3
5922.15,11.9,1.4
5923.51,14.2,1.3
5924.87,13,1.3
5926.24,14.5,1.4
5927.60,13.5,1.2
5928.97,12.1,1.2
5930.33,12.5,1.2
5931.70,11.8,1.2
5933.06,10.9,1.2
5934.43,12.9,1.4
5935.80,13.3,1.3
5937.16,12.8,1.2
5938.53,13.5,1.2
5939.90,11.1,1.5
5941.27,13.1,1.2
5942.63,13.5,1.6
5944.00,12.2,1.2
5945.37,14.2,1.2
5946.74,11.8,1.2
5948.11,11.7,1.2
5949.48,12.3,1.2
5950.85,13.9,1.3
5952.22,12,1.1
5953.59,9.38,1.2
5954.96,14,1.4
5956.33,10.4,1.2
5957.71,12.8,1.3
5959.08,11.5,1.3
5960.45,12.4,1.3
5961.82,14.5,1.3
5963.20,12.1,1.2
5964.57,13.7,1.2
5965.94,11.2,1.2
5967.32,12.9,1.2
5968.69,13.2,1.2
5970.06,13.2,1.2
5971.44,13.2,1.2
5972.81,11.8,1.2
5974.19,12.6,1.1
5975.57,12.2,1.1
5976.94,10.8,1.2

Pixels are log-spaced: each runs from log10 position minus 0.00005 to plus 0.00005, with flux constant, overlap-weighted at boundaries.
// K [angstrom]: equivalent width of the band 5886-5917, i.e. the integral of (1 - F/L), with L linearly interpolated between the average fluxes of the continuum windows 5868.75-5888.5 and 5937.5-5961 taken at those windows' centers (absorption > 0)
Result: 6.9 angstrom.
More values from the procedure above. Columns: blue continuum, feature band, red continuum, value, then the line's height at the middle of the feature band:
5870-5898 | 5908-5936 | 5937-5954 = -2.9 angstrom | 11.5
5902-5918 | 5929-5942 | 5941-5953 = 0.1 angstrom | 12.6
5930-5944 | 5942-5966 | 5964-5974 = 0.3 angstrom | 12.6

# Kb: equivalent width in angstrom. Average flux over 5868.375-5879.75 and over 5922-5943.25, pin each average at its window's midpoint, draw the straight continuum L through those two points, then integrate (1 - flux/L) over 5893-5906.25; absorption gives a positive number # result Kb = 4.12 angstrom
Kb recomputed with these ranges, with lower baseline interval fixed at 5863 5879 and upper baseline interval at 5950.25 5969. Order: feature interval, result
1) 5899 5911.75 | 0.75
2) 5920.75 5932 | -0.32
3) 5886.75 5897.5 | 6.16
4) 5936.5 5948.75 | -0.14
